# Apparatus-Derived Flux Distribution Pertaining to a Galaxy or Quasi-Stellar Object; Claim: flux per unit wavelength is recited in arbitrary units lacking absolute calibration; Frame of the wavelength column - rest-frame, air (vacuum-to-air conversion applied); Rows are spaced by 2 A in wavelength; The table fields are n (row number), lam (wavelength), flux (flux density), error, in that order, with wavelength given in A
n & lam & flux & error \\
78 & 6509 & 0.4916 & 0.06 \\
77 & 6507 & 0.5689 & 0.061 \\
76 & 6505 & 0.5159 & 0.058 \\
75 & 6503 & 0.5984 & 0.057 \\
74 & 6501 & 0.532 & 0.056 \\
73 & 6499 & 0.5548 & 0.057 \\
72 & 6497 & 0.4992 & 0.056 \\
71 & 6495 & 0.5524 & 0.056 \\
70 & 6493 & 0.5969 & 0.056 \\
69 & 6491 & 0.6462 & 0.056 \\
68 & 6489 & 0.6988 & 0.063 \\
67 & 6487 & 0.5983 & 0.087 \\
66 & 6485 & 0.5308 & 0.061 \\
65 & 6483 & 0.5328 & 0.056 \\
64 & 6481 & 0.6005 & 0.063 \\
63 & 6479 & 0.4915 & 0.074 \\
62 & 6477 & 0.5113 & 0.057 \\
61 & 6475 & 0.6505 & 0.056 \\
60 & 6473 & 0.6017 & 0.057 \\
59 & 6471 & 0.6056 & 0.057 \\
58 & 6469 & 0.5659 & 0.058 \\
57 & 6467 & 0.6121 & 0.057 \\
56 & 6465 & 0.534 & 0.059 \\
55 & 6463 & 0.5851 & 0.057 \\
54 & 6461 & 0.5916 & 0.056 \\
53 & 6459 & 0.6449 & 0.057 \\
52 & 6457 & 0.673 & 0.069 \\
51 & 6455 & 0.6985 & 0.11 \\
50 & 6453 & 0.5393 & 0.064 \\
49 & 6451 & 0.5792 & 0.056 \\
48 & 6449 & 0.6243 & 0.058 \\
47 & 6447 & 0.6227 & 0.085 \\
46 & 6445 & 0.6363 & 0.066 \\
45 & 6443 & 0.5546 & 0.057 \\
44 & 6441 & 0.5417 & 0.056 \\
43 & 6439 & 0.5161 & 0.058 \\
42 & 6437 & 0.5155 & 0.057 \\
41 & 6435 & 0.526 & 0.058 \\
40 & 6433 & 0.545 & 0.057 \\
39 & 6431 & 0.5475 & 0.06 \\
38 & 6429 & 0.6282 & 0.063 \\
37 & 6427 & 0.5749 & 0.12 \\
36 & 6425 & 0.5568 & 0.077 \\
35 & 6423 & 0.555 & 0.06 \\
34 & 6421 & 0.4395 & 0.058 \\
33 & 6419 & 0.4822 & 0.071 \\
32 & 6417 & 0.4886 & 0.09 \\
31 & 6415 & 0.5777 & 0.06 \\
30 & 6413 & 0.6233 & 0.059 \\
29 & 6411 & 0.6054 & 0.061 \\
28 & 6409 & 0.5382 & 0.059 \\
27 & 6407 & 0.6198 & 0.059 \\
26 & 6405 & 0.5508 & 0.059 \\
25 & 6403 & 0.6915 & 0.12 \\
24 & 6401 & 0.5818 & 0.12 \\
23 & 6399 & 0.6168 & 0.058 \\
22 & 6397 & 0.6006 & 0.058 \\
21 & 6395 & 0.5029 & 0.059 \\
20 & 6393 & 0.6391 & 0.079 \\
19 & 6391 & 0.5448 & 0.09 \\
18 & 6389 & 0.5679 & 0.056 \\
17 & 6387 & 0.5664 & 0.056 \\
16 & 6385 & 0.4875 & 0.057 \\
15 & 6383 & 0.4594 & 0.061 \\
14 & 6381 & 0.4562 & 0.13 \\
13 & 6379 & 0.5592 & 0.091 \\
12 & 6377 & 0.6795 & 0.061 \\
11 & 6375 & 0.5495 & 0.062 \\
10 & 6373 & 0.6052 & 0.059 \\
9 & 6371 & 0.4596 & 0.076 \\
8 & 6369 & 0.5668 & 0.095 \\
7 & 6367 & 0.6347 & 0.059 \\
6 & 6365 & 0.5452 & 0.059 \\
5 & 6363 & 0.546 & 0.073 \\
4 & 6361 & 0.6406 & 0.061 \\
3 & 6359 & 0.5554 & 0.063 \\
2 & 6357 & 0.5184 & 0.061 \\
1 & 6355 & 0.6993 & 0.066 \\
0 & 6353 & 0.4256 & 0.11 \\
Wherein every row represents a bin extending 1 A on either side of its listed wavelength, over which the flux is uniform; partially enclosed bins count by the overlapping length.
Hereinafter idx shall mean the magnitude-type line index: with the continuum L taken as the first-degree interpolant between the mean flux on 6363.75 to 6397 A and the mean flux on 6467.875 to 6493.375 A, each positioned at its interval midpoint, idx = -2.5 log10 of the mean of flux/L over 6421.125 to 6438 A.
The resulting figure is 0.04 mag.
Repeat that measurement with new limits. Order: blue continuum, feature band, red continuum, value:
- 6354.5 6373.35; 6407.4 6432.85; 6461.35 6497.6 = 0.04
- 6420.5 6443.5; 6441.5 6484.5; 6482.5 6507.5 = -0.07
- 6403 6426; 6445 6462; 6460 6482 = -0.10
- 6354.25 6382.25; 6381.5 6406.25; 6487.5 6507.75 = 0.01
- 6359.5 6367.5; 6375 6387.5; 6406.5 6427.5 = 0.08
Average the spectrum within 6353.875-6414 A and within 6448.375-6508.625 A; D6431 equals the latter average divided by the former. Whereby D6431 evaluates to 1.02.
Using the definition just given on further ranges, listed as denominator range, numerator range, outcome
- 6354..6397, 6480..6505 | 1.02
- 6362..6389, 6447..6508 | 1.07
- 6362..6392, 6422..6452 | 1.04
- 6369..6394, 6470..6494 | 1.07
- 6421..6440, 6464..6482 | 1.05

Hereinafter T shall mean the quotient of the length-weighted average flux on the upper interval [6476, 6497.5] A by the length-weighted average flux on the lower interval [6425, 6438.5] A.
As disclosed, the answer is 1.03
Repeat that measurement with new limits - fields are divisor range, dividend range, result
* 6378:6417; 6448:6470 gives 1.07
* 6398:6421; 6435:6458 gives 1.03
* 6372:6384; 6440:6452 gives 1.08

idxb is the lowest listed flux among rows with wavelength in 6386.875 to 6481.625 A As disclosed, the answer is 0.4395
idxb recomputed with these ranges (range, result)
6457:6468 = 0.534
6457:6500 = 0.4915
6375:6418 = 0.4562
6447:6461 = 0.5393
